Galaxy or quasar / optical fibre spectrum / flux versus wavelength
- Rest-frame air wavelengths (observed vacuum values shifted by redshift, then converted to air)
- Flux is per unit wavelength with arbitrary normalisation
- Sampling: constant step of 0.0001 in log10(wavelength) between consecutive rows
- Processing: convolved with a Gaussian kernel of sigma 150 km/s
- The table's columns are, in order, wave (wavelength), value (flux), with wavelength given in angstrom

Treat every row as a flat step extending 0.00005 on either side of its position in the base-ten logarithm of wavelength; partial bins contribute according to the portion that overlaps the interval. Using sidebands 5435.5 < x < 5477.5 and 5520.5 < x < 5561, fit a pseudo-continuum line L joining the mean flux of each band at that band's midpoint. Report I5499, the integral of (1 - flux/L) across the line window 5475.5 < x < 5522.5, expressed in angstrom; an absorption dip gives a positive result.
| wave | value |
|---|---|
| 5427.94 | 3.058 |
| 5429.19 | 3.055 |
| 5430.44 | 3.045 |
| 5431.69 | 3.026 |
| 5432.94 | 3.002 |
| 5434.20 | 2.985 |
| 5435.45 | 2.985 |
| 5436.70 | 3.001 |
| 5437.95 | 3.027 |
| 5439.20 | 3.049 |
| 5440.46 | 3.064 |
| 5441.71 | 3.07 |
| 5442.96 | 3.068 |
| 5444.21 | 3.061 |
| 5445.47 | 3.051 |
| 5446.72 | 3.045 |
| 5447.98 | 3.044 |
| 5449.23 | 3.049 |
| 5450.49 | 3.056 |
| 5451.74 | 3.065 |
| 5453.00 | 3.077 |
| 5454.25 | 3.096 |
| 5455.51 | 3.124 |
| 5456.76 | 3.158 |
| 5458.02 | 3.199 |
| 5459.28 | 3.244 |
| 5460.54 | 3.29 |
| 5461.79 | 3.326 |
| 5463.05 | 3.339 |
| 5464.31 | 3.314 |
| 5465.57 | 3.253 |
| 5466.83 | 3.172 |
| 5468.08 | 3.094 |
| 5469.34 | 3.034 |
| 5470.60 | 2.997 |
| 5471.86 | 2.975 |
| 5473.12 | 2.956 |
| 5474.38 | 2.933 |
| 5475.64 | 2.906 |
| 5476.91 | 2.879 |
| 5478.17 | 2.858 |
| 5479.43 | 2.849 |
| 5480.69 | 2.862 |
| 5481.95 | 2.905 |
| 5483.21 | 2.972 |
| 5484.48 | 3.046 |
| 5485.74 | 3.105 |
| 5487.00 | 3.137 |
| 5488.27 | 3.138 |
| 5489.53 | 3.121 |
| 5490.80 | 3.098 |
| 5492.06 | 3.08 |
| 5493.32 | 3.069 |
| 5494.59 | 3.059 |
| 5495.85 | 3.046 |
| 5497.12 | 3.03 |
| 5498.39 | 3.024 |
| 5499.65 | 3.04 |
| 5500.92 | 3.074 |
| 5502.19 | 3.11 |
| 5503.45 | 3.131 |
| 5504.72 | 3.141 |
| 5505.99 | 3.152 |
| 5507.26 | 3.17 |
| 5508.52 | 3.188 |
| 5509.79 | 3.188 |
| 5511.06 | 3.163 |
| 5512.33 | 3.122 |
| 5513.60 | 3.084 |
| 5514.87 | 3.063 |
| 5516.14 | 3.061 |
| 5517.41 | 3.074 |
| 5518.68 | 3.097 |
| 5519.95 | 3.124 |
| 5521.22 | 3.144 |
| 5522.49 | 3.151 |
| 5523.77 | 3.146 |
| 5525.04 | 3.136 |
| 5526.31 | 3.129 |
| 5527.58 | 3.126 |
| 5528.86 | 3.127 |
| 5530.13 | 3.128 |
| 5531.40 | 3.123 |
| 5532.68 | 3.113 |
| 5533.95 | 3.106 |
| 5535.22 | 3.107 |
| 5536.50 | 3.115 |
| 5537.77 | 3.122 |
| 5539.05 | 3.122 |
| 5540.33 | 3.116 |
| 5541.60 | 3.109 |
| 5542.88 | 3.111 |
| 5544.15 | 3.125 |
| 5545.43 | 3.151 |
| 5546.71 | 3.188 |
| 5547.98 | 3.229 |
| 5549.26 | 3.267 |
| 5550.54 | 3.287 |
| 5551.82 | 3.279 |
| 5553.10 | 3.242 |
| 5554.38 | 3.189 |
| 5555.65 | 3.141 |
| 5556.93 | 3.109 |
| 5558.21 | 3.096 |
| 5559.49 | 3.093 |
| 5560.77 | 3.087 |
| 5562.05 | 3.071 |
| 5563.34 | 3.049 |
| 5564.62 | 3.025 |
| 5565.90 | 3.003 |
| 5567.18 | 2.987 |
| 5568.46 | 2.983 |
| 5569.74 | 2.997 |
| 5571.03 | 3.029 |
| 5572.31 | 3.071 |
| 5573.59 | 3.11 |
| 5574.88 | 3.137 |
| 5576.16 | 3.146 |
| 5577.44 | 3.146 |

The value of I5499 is 0.81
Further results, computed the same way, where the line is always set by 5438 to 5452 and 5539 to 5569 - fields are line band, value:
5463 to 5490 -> 0.4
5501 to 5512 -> -0.2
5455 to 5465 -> -0.6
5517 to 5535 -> -0.1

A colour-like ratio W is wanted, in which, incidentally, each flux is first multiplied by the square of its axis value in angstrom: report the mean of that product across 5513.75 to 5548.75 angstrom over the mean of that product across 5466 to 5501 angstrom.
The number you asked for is 1.05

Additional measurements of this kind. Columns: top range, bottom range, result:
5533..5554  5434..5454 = 1.08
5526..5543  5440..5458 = 1.04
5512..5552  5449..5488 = 1.04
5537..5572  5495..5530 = 1.02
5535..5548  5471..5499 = 1.07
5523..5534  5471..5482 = 1.10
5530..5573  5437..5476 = 1.04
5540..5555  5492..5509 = 1.05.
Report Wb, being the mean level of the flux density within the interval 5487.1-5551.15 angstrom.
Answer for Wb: 3.12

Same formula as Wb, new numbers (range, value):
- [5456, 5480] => 3.09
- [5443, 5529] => 3.09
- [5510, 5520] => 3.1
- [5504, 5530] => 3.13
